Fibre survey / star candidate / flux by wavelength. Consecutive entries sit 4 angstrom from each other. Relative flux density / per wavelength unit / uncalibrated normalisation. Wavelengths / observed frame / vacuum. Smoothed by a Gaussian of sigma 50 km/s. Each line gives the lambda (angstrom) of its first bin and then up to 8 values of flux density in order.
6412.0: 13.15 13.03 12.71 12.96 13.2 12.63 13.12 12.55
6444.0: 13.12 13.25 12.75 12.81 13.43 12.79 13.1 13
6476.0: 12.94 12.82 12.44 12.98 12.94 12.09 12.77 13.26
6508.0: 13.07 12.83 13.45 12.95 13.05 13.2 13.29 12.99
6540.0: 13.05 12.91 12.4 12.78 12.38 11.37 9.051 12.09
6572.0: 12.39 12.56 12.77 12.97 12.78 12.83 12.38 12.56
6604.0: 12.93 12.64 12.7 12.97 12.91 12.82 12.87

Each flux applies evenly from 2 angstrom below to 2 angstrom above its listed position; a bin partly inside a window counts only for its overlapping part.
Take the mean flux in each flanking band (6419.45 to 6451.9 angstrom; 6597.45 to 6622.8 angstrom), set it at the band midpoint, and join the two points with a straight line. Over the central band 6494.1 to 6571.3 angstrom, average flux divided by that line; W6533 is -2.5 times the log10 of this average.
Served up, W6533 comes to 0.02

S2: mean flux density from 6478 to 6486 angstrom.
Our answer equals 12.6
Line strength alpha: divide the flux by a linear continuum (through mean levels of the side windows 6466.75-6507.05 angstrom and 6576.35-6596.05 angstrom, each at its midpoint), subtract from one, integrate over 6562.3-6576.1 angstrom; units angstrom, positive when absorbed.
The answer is 1.45 angstrom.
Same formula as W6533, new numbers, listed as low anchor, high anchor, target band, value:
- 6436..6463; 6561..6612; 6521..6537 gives -0.04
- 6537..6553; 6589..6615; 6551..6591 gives 0.06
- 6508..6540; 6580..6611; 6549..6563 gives 0.08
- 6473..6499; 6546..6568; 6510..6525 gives -0.07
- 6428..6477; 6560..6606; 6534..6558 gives -0.02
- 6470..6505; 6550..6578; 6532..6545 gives -0.08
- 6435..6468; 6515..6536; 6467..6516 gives 0.02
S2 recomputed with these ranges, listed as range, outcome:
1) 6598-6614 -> 12.7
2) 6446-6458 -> 12.9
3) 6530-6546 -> 13.1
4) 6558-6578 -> 11.5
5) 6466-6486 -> 12.9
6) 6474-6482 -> 12.9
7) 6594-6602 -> 12.5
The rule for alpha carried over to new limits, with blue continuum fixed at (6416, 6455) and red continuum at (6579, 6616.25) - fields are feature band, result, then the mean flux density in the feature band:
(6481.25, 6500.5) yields 0.3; 12.6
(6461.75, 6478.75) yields -0.1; 13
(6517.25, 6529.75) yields -0.3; 13.1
